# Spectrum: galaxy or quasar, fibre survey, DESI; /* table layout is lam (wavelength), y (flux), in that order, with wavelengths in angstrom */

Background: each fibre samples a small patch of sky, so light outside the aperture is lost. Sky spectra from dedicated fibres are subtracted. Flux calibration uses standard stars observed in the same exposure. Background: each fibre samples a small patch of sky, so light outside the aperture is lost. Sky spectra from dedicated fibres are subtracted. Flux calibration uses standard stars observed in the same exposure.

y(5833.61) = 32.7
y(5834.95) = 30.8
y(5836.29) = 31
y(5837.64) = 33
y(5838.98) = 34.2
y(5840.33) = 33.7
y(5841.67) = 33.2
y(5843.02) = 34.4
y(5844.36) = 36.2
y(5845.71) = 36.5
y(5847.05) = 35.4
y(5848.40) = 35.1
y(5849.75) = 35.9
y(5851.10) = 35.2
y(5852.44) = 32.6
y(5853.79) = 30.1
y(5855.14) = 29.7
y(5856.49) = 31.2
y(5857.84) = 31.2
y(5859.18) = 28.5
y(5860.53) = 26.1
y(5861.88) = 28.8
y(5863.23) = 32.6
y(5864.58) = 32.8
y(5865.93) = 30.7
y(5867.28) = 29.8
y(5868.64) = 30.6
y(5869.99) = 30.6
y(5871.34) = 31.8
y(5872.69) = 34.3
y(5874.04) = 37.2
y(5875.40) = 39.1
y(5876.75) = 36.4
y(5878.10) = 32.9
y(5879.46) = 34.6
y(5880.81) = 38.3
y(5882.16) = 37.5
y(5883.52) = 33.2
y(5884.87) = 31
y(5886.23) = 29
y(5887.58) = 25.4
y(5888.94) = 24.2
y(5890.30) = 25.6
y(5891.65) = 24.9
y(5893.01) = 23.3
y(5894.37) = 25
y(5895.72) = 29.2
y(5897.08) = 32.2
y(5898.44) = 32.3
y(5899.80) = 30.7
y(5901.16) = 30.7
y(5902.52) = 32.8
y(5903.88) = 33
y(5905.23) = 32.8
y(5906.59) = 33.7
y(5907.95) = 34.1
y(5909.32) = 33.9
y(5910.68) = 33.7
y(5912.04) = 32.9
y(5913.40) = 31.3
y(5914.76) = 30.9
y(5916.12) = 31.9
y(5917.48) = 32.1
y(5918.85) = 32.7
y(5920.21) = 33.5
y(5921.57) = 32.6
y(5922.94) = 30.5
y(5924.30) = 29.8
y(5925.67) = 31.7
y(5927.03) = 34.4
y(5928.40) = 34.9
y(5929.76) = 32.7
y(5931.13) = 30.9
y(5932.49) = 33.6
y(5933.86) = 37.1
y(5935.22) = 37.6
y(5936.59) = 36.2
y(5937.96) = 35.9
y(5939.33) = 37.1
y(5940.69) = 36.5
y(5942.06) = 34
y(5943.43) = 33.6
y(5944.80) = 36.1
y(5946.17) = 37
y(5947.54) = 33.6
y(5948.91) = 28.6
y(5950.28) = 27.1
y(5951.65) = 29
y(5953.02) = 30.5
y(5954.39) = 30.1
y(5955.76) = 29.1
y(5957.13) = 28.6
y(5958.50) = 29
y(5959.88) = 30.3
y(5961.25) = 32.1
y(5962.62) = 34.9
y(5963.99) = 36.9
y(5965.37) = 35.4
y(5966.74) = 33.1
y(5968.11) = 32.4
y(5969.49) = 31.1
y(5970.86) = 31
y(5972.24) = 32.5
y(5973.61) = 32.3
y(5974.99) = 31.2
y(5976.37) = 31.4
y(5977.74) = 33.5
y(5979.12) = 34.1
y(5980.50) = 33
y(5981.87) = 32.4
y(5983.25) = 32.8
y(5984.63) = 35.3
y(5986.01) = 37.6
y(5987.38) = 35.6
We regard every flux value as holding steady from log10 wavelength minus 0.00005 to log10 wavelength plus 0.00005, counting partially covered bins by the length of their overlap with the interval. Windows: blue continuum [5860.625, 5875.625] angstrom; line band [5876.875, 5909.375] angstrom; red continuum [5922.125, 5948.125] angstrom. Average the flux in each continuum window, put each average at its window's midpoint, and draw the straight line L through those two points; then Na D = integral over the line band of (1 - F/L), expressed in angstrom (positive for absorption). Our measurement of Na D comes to 2.0 angstrom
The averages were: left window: 32.1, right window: 34.4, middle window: 30.9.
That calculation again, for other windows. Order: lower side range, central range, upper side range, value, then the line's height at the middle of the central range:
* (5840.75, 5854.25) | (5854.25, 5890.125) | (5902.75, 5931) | 2.24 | 33.8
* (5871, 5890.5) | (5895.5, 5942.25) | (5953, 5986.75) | -0.67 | 32.7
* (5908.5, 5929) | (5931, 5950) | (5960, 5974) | -1.20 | 32.7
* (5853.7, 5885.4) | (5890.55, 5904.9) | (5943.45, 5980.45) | 1.32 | 32.4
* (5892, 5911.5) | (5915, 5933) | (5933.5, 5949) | 0.66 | 33.6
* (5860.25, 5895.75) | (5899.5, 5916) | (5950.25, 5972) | -0.74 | 31.2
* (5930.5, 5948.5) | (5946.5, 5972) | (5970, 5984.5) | 1.82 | 33.8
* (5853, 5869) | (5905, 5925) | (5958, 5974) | -0.63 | 31.4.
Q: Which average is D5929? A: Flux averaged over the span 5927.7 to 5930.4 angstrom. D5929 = 33.8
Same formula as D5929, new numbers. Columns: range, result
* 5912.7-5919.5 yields 31.8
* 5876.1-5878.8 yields 34.6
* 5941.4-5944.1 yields 33.8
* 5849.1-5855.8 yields 32.7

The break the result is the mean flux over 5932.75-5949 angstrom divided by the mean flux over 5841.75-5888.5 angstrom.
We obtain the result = 1.08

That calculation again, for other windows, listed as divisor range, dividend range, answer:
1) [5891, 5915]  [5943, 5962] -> 1.00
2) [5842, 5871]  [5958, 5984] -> 1.02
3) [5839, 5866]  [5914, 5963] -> 1.00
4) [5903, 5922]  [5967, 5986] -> 1.00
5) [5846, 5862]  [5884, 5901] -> 0.87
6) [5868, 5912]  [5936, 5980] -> 1.03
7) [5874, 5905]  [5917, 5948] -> 1.10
